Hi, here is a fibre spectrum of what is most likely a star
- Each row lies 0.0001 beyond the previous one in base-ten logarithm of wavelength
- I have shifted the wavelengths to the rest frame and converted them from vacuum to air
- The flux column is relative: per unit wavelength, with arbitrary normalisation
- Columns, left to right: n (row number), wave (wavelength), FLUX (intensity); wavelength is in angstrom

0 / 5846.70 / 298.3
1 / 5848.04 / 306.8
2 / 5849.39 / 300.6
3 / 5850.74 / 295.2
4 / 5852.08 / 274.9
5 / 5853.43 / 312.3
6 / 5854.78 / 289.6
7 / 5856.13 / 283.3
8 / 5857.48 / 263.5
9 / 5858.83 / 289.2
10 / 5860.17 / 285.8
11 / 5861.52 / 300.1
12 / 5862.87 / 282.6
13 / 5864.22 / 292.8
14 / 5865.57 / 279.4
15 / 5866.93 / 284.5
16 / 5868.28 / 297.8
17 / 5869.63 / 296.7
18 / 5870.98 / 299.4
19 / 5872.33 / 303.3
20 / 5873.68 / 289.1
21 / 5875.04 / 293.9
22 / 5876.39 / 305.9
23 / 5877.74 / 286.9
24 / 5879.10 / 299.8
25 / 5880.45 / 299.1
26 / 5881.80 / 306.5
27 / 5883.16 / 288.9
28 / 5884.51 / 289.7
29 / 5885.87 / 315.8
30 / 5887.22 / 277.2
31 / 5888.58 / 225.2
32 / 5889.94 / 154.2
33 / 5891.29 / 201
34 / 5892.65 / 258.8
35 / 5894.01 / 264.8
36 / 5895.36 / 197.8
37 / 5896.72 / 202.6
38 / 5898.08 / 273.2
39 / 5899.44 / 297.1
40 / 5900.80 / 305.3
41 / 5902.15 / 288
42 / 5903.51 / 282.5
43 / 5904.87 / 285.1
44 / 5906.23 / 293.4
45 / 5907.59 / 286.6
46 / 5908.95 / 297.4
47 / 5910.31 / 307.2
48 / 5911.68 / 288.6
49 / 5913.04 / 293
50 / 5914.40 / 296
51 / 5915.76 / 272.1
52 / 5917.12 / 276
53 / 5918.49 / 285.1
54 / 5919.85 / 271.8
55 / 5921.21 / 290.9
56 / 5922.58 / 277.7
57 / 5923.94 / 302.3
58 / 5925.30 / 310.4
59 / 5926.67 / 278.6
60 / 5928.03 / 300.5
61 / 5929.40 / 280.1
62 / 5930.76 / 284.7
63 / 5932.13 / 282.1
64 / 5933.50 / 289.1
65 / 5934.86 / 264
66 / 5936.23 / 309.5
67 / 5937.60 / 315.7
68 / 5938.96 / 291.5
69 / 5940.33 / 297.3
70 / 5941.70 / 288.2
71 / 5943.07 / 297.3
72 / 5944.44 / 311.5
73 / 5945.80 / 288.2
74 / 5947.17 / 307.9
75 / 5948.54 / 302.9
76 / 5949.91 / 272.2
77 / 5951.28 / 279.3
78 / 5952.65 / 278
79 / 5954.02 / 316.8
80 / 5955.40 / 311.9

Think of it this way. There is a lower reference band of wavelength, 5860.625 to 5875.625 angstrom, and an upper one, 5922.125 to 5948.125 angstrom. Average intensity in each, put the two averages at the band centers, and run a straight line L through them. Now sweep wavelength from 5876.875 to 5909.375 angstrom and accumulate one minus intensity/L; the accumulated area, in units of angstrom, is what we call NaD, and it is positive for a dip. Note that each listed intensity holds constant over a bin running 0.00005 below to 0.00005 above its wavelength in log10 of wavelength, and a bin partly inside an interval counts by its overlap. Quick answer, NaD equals 2.56 angstrom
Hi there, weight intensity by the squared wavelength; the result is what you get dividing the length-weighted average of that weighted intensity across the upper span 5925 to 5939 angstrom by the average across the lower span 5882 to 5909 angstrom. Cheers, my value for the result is 1.11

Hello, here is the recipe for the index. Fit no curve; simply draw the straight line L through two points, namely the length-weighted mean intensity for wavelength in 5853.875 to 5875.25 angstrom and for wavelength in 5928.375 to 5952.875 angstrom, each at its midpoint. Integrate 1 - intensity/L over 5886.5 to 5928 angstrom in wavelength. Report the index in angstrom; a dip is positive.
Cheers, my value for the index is 2.7 angstrom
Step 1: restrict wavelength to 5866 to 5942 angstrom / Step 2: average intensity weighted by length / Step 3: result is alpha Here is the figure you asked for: 282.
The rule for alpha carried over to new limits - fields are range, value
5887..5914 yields 264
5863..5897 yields 273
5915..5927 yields 285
